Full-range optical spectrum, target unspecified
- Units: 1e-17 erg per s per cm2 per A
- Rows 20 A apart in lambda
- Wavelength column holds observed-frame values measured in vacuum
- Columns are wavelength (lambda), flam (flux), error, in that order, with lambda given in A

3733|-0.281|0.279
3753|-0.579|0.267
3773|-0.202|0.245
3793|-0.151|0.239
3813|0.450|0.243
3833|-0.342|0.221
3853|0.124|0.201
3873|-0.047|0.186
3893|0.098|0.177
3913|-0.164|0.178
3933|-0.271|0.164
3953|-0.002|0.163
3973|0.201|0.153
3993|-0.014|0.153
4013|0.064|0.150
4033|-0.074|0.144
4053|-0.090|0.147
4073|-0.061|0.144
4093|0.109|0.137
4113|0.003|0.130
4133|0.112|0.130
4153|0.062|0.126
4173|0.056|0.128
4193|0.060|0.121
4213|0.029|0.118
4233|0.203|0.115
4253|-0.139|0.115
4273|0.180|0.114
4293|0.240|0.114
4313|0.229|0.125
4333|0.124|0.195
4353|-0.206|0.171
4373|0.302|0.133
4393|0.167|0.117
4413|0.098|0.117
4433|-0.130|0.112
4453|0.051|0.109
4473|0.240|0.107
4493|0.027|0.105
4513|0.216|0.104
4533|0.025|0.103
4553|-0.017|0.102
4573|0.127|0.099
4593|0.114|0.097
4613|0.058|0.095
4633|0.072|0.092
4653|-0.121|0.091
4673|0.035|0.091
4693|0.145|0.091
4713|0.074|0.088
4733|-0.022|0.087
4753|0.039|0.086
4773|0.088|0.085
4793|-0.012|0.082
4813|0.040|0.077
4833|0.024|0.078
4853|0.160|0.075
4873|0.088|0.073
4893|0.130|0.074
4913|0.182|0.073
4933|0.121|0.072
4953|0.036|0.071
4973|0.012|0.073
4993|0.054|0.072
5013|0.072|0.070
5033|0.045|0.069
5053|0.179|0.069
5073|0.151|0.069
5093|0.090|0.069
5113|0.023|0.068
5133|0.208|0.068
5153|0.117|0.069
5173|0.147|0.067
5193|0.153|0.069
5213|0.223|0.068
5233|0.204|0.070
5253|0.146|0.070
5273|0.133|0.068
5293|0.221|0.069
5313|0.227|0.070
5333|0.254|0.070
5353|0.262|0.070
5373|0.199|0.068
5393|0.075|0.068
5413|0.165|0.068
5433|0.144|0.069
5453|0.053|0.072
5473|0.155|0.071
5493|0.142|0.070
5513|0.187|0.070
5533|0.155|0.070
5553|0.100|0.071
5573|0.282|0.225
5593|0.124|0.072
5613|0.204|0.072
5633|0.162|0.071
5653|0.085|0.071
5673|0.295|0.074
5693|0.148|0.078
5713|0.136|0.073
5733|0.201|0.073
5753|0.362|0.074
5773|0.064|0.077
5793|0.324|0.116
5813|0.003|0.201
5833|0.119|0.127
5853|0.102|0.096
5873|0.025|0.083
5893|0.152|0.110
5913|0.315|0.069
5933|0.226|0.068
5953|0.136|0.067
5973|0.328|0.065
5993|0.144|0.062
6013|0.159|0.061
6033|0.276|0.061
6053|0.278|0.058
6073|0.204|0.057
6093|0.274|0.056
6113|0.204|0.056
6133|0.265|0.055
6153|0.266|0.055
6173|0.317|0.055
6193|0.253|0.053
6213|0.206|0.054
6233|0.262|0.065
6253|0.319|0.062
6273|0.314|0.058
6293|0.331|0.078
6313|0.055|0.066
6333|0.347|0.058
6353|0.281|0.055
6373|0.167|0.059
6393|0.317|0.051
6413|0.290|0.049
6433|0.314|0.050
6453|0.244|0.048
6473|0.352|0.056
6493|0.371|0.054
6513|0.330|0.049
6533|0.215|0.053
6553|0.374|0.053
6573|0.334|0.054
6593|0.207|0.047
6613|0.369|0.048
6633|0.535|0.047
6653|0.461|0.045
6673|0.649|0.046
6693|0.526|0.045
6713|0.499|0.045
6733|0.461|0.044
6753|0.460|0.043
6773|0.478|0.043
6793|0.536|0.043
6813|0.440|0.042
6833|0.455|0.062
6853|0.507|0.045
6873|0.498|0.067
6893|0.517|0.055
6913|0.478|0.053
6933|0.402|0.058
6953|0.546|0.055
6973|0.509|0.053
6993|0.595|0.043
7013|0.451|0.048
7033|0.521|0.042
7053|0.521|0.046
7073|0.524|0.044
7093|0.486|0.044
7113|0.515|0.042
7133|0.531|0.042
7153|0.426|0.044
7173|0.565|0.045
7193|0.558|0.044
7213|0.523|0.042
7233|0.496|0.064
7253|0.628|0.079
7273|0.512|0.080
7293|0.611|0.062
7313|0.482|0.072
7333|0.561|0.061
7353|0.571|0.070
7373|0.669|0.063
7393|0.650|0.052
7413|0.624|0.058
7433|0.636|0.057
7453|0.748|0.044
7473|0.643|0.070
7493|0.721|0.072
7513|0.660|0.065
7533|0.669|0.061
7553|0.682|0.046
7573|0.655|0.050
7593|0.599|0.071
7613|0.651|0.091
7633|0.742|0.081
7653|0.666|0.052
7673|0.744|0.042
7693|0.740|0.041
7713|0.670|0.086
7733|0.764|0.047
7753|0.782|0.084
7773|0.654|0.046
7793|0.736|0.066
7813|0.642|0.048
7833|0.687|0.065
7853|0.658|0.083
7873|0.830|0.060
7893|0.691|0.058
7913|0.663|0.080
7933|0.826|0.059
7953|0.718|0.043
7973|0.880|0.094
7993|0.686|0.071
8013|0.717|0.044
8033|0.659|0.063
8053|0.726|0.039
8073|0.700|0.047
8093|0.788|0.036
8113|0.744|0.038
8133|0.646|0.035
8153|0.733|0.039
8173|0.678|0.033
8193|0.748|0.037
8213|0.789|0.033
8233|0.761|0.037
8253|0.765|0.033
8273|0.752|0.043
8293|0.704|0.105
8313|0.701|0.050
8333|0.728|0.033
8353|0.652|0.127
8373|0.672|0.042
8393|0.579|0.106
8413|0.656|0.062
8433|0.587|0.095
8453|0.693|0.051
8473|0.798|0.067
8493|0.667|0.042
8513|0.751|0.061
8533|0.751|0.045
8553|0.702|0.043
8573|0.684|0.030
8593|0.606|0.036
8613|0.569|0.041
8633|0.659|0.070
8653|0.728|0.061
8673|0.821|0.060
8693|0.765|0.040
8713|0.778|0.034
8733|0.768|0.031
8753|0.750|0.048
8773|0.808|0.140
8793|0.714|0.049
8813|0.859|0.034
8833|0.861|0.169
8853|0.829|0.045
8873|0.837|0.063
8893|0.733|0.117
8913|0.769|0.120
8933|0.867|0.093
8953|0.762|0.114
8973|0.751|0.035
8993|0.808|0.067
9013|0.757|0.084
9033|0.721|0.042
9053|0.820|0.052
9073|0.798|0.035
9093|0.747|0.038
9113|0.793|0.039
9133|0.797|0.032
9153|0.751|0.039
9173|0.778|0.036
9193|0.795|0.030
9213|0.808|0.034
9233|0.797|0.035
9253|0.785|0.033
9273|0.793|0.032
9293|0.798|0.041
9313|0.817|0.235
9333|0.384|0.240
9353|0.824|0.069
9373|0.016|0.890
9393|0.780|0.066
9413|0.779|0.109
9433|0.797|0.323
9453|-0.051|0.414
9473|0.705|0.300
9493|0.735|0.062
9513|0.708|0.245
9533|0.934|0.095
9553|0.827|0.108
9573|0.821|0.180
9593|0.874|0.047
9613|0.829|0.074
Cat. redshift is 0.661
